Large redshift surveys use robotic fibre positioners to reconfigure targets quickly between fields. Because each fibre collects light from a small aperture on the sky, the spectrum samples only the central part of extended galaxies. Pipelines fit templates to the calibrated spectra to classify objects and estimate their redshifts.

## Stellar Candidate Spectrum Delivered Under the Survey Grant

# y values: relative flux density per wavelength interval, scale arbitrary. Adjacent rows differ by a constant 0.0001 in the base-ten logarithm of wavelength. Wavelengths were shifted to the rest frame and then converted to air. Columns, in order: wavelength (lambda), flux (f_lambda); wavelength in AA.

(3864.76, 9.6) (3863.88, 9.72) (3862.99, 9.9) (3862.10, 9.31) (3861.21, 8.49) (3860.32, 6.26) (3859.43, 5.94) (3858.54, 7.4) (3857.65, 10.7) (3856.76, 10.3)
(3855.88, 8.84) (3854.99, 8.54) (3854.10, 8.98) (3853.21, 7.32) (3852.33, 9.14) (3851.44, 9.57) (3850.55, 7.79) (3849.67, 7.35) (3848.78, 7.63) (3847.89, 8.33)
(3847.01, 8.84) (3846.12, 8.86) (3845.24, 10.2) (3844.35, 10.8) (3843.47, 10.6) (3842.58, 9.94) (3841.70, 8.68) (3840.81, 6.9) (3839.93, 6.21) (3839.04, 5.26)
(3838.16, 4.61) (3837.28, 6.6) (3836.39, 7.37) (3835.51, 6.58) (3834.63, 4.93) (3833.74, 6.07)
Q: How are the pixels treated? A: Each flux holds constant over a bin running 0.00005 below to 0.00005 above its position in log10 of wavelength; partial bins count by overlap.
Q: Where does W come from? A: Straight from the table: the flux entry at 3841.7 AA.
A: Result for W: 8.68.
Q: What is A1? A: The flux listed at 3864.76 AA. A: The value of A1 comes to 9.6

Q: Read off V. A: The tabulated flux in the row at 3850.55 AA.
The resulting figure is 7.79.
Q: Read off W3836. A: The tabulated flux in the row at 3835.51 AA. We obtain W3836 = 6.58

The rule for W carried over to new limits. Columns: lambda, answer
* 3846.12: 8.86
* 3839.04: 5.26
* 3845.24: 10.2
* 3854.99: 8.54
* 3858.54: 7.4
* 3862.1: 9.31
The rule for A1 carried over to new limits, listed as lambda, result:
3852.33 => 9.14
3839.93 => 6.21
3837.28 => 6.6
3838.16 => 4.61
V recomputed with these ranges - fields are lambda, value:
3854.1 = 8.98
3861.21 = 8.49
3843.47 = 10.6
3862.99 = 9.9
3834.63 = 4.93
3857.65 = 10.7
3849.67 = 7.35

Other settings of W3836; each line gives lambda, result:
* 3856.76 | 10.3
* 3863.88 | 9.72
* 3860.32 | 6.26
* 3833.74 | 6.07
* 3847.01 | 8.84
